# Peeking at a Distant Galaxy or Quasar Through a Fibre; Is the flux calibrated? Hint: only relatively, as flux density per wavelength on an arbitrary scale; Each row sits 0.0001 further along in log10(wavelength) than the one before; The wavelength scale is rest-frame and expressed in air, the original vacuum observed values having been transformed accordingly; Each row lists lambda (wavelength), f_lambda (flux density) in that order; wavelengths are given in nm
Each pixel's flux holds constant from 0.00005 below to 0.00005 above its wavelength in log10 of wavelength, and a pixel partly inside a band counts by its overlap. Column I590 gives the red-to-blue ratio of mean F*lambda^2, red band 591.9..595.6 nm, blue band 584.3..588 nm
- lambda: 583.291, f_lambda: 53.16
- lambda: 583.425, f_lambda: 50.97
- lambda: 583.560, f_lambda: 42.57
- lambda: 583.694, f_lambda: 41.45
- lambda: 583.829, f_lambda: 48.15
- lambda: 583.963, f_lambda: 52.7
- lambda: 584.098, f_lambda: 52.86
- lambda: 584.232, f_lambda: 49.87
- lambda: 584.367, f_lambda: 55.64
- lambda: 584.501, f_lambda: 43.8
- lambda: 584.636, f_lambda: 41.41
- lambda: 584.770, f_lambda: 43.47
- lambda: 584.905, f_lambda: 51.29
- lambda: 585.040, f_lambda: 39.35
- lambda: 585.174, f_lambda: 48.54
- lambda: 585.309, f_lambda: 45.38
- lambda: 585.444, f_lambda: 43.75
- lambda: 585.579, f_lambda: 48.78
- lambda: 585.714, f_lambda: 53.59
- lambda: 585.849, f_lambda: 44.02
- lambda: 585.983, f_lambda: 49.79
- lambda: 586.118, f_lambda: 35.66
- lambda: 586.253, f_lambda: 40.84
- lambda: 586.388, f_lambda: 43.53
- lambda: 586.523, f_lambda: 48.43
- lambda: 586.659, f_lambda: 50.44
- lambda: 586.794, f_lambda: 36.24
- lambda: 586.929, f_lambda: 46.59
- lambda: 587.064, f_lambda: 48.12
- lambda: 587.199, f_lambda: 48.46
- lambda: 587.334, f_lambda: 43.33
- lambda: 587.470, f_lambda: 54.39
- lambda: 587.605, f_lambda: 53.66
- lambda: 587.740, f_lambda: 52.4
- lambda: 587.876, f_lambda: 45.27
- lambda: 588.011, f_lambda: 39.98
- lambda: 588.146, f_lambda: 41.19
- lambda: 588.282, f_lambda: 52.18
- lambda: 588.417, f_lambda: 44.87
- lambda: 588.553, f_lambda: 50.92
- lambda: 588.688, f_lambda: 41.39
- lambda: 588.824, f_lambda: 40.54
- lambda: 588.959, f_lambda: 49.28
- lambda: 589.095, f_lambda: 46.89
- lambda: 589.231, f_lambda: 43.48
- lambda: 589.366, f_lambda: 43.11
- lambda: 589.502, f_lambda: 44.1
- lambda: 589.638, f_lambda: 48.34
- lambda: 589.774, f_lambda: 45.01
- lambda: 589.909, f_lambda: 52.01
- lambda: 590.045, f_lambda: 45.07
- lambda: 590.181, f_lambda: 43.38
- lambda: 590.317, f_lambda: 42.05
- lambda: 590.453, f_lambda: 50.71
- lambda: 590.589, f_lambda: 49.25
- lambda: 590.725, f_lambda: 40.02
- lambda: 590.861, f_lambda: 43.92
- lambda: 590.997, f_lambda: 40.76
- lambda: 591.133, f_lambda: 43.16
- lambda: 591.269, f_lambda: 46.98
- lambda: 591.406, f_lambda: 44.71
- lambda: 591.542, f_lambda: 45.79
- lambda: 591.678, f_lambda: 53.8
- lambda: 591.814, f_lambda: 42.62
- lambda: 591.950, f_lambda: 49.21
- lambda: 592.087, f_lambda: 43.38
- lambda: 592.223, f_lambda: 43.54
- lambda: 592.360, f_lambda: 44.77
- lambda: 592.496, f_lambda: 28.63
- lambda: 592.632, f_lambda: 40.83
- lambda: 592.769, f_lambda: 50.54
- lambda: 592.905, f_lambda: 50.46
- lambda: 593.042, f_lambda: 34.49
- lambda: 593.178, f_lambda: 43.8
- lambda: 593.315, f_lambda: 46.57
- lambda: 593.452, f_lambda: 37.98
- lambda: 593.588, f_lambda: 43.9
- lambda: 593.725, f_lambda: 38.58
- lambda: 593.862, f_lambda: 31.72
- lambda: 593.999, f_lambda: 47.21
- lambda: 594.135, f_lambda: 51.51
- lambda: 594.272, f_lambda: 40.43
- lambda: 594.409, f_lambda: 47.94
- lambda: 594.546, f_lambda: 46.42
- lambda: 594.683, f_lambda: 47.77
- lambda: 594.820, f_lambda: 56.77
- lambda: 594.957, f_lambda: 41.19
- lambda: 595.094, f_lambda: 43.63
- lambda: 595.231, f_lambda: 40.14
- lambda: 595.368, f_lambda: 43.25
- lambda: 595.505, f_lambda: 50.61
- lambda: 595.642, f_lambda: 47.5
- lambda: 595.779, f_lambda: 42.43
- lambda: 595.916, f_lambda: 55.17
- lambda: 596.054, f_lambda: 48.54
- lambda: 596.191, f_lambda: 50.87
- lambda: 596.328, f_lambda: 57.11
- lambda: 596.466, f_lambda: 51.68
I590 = 0.97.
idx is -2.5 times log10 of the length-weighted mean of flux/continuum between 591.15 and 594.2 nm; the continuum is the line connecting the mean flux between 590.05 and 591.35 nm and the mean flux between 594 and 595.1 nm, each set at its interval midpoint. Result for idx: 0.05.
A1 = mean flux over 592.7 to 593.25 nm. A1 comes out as 44.8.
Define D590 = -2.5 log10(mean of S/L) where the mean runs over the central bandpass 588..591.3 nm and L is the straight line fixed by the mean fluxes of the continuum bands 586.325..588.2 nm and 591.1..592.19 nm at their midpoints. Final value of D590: 0.028 mag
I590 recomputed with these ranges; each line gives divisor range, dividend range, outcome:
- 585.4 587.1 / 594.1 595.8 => 1.05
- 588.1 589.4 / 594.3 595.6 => 1.04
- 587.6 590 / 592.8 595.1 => 0.98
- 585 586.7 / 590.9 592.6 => 0.98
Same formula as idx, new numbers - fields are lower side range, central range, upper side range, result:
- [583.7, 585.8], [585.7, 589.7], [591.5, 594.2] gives 0.00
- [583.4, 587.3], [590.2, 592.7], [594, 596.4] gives 0.07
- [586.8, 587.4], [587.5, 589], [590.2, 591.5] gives -0.03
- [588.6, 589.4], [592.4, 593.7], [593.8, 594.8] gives 0.08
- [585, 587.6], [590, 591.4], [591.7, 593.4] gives -0.01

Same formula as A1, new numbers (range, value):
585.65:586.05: 49.2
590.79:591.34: 43.6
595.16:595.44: 41.9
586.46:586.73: 49.1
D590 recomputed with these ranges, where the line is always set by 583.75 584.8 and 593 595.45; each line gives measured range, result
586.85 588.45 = -0.01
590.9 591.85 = -0.01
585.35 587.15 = 0.05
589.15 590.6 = 0.00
